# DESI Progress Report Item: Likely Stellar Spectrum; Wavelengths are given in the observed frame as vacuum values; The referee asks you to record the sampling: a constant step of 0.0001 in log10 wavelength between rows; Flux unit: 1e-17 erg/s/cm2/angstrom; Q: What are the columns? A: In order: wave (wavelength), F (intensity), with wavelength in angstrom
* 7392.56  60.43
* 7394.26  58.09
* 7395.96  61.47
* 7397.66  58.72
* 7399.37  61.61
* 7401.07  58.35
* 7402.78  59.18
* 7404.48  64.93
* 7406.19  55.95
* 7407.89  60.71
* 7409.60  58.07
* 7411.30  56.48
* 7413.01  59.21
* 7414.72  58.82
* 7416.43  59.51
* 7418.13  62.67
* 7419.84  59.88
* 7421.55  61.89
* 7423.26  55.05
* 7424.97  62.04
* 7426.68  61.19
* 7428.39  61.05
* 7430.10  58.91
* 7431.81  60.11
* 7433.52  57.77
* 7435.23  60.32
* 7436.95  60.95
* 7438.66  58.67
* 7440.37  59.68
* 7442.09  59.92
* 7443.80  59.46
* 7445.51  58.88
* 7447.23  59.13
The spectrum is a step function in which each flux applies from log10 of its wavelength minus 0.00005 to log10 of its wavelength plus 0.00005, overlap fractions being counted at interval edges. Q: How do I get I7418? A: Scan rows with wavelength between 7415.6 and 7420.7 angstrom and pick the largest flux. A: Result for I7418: 62.67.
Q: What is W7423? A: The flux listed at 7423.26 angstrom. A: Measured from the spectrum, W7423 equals 55.05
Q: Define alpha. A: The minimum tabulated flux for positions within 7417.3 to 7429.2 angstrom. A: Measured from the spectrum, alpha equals 55.05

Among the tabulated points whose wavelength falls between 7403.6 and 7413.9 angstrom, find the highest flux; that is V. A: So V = 64.93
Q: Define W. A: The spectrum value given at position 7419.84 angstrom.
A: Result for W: 59.88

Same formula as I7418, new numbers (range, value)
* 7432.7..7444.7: 60.95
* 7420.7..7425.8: 62.04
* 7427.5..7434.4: 61.05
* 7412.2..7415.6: 59.21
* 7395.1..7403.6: 61.61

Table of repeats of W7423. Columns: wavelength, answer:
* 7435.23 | 60.32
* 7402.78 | 59.18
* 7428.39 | 61.05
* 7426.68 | 61.19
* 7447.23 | 59.13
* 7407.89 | 60.71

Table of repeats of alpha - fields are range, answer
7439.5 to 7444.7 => 59.46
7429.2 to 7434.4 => 57.77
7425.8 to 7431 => 58.91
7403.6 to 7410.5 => 55.95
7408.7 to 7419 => 56.48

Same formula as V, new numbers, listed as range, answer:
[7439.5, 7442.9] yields 59.92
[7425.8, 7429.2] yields 61.19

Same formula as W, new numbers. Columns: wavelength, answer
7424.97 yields 62.04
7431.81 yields 60.11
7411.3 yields 56.48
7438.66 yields 58.67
